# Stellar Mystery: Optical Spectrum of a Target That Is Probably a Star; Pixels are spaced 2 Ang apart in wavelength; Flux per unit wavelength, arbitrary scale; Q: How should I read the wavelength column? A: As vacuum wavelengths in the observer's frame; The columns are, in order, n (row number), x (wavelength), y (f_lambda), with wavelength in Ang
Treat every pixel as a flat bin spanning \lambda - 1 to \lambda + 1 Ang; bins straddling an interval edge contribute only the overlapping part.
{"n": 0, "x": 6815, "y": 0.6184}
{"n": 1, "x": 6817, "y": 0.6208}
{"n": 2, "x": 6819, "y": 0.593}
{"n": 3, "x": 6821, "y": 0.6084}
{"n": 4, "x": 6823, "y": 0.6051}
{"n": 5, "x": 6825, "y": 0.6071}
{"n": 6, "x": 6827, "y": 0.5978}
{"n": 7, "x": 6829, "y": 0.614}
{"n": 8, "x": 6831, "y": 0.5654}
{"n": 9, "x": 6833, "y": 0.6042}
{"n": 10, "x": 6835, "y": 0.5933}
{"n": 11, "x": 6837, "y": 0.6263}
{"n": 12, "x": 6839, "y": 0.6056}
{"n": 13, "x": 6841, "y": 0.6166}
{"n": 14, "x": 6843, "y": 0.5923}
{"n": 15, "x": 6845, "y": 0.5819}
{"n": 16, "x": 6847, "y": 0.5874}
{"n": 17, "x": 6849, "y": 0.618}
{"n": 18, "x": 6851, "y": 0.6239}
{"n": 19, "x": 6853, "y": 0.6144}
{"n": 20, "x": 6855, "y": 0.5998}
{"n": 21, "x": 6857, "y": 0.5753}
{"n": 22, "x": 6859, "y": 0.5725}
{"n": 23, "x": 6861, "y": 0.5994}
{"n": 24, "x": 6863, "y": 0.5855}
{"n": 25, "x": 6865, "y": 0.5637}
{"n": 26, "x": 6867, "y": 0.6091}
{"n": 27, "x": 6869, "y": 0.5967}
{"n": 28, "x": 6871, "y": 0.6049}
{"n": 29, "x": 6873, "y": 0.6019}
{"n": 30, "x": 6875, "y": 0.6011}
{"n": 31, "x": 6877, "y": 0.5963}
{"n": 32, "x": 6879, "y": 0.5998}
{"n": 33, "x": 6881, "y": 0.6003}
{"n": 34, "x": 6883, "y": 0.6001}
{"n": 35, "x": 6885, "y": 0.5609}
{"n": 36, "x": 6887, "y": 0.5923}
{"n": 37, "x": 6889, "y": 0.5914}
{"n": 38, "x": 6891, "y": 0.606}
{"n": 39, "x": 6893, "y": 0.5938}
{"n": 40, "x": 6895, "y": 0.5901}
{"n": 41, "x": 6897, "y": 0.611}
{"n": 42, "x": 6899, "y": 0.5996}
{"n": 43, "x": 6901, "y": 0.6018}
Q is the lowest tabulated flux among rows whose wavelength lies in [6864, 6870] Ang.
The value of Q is 0.5637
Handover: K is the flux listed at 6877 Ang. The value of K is 0.5963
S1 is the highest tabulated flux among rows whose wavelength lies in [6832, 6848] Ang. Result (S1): 0.6263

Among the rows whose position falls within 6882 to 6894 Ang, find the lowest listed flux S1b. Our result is 0.5609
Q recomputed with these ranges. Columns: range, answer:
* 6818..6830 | 0.593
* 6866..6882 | 0.5963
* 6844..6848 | 0.5819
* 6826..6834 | 0.5654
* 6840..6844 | 0.5923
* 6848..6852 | 0.618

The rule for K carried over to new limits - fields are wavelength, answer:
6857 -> 0.5753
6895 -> 0.5901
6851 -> 0.6239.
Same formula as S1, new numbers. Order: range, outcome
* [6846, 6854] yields 0.6239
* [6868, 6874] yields 0.6049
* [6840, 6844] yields 0.6166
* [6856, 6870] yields 0.6091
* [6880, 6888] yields 0.6003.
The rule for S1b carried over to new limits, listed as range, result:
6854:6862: 0.5725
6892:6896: 0.5901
